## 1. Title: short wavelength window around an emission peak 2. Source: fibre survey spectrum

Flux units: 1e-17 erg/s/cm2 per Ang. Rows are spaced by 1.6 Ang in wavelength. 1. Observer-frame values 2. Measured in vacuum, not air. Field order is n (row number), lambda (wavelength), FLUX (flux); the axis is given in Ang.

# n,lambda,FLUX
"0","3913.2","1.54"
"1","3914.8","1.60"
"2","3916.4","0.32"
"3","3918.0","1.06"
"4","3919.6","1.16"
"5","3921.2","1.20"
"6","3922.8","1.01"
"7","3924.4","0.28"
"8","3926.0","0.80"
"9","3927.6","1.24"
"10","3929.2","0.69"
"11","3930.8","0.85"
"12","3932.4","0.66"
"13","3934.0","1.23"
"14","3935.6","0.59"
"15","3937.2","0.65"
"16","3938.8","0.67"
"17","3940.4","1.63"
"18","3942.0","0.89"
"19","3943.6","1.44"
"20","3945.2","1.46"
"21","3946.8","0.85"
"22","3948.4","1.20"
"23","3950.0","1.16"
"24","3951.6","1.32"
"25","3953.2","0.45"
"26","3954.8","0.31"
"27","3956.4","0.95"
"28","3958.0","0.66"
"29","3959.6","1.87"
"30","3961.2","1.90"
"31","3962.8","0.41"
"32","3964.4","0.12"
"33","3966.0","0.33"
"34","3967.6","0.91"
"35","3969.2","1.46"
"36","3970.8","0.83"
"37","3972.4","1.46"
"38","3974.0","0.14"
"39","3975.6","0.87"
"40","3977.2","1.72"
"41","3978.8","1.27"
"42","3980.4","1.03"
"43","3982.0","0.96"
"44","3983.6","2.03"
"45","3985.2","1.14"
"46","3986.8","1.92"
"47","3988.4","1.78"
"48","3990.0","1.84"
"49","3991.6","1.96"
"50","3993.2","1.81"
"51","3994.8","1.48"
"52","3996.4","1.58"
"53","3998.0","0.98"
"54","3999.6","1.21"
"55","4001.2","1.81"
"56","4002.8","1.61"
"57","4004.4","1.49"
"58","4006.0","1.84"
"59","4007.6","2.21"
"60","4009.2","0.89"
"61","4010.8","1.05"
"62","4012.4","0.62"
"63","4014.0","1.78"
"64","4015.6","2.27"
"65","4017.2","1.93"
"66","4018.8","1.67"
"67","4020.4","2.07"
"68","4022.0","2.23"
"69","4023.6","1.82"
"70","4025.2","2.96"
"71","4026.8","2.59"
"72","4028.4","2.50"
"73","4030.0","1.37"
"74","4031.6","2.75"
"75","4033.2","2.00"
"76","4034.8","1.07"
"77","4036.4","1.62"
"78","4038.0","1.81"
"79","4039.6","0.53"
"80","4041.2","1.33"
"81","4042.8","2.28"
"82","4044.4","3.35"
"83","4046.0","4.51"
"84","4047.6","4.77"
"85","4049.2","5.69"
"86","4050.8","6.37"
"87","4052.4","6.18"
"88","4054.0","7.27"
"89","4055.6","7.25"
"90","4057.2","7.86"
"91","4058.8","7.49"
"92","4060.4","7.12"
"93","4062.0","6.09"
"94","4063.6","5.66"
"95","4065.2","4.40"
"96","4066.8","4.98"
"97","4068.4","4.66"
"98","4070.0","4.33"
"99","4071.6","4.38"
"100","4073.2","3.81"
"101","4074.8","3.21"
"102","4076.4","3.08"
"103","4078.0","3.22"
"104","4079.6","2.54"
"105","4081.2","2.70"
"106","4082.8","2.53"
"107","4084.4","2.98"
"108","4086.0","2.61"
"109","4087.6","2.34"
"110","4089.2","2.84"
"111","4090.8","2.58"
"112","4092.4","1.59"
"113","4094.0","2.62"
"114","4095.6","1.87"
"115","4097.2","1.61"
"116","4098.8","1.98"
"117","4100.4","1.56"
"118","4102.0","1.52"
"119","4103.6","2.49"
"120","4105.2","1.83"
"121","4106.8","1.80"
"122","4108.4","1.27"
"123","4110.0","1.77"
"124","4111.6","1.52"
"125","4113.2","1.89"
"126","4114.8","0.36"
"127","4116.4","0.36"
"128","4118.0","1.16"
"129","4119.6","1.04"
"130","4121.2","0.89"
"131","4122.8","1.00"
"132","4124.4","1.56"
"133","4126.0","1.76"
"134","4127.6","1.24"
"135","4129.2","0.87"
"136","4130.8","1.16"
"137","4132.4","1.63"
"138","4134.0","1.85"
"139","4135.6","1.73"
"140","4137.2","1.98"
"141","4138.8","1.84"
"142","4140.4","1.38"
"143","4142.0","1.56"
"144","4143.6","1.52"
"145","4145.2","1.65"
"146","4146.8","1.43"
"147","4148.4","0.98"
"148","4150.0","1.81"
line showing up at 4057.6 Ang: Lyman alpha 1216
